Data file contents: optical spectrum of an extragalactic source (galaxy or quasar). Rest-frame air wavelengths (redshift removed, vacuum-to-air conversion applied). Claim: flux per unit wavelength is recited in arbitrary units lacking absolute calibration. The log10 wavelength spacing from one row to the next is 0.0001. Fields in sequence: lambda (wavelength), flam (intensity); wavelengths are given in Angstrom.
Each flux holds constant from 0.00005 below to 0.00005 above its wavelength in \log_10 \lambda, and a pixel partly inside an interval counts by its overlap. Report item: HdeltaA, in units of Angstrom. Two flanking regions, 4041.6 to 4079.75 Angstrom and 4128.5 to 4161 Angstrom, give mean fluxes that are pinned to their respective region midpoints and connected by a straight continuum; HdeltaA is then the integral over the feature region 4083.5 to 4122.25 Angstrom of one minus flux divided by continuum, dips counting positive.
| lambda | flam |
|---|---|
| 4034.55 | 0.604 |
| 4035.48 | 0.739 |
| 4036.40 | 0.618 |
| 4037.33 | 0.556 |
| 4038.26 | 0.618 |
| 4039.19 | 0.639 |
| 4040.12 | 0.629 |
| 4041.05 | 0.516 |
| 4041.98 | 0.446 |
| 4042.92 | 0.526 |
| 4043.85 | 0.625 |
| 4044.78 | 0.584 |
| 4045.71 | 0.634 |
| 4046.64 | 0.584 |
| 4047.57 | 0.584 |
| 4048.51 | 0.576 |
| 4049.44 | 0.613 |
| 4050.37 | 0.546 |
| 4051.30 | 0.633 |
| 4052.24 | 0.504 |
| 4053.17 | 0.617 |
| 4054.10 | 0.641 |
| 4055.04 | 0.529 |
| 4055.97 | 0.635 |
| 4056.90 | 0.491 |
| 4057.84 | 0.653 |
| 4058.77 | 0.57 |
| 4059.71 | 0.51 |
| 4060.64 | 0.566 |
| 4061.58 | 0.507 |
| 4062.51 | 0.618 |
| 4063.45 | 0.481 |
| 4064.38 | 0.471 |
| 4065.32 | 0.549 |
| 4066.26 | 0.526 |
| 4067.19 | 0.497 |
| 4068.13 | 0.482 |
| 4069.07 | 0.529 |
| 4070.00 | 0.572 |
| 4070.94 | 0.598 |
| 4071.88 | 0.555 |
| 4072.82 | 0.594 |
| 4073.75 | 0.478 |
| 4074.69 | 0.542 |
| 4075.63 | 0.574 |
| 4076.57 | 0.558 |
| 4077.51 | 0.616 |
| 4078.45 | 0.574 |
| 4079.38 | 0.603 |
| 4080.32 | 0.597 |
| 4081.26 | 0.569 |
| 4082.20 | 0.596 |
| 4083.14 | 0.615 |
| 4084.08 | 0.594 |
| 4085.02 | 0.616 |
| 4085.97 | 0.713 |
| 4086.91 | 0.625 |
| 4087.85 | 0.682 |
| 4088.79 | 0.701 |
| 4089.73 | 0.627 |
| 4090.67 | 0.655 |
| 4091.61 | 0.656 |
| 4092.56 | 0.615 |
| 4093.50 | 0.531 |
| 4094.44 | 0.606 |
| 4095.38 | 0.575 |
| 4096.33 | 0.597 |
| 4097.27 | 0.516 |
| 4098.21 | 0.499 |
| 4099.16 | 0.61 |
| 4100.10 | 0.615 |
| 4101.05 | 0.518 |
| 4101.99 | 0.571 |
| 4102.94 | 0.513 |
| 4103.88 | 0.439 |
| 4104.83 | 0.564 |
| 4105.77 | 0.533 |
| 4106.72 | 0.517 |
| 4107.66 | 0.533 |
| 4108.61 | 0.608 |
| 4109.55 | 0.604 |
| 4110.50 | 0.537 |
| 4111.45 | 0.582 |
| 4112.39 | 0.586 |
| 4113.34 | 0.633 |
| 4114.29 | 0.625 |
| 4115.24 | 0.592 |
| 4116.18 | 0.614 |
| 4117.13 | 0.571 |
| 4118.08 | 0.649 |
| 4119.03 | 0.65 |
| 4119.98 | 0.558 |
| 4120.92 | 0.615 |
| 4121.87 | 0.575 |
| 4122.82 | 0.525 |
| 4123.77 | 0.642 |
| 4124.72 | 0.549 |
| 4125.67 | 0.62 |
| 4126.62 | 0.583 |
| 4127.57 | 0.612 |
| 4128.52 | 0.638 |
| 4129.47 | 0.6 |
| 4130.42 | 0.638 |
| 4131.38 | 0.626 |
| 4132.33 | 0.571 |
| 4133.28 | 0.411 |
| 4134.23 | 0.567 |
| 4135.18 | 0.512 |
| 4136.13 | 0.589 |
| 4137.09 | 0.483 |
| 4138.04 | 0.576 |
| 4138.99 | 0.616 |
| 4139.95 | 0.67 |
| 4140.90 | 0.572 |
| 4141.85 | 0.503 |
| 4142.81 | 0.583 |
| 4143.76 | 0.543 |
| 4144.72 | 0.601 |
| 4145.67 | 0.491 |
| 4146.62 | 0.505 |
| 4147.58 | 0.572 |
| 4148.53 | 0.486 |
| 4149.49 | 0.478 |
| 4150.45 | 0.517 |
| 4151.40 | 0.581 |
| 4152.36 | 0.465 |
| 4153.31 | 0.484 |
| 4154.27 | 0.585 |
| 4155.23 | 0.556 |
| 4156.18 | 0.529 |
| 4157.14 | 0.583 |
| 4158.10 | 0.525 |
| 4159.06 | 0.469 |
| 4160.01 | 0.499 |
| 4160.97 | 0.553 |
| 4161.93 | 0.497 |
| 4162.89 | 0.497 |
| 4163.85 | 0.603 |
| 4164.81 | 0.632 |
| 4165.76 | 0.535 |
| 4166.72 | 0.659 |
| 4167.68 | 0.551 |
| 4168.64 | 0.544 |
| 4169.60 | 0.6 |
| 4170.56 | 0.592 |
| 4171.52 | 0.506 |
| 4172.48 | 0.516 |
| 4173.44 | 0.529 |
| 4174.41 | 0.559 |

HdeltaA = -2.60 Angstrom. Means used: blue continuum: 0.561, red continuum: 0.546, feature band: 0.591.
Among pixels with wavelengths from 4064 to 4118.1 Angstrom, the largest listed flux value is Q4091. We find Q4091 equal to 0.713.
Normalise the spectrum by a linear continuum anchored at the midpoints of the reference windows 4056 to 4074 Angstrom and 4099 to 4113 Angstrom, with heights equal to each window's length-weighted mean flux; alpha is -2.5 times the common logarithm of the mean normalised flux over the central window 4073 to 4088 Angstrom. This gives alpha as -0.091 mag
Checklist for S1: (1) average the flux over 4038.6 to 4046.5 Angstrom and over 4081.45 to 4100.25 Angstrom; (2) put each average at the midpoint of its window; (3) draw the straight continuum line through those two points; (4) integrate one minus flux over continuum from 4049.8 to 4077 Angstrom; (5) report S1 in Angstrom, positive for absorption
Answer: 1.8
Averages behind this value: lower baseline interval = 0.576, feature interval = 0.553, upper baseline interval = 0.611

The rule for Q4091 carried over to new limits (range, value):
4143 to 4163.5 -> 0.601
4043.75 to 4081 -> 0.653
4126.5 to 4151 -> 0.67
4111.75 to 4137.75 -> 0.65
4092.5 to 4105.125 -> 0.615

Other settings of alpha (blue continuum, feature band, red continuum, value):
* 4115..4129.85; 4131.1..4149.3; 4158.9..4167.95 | 0.058 mag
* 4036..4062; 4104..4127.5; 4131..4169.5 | -0.053 mag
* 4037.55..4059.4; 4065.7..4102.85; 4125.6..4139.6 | -0.009 mag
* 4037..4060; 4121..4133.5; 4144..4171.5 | -0.068 mag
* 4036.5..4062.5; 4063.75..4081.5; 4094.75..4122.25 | 0.046 mag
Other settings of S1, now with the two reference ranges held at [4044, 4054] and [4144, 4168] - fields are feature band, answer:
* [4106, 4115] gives -0.3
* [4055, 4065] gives 0.6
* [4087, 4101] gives -0.9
